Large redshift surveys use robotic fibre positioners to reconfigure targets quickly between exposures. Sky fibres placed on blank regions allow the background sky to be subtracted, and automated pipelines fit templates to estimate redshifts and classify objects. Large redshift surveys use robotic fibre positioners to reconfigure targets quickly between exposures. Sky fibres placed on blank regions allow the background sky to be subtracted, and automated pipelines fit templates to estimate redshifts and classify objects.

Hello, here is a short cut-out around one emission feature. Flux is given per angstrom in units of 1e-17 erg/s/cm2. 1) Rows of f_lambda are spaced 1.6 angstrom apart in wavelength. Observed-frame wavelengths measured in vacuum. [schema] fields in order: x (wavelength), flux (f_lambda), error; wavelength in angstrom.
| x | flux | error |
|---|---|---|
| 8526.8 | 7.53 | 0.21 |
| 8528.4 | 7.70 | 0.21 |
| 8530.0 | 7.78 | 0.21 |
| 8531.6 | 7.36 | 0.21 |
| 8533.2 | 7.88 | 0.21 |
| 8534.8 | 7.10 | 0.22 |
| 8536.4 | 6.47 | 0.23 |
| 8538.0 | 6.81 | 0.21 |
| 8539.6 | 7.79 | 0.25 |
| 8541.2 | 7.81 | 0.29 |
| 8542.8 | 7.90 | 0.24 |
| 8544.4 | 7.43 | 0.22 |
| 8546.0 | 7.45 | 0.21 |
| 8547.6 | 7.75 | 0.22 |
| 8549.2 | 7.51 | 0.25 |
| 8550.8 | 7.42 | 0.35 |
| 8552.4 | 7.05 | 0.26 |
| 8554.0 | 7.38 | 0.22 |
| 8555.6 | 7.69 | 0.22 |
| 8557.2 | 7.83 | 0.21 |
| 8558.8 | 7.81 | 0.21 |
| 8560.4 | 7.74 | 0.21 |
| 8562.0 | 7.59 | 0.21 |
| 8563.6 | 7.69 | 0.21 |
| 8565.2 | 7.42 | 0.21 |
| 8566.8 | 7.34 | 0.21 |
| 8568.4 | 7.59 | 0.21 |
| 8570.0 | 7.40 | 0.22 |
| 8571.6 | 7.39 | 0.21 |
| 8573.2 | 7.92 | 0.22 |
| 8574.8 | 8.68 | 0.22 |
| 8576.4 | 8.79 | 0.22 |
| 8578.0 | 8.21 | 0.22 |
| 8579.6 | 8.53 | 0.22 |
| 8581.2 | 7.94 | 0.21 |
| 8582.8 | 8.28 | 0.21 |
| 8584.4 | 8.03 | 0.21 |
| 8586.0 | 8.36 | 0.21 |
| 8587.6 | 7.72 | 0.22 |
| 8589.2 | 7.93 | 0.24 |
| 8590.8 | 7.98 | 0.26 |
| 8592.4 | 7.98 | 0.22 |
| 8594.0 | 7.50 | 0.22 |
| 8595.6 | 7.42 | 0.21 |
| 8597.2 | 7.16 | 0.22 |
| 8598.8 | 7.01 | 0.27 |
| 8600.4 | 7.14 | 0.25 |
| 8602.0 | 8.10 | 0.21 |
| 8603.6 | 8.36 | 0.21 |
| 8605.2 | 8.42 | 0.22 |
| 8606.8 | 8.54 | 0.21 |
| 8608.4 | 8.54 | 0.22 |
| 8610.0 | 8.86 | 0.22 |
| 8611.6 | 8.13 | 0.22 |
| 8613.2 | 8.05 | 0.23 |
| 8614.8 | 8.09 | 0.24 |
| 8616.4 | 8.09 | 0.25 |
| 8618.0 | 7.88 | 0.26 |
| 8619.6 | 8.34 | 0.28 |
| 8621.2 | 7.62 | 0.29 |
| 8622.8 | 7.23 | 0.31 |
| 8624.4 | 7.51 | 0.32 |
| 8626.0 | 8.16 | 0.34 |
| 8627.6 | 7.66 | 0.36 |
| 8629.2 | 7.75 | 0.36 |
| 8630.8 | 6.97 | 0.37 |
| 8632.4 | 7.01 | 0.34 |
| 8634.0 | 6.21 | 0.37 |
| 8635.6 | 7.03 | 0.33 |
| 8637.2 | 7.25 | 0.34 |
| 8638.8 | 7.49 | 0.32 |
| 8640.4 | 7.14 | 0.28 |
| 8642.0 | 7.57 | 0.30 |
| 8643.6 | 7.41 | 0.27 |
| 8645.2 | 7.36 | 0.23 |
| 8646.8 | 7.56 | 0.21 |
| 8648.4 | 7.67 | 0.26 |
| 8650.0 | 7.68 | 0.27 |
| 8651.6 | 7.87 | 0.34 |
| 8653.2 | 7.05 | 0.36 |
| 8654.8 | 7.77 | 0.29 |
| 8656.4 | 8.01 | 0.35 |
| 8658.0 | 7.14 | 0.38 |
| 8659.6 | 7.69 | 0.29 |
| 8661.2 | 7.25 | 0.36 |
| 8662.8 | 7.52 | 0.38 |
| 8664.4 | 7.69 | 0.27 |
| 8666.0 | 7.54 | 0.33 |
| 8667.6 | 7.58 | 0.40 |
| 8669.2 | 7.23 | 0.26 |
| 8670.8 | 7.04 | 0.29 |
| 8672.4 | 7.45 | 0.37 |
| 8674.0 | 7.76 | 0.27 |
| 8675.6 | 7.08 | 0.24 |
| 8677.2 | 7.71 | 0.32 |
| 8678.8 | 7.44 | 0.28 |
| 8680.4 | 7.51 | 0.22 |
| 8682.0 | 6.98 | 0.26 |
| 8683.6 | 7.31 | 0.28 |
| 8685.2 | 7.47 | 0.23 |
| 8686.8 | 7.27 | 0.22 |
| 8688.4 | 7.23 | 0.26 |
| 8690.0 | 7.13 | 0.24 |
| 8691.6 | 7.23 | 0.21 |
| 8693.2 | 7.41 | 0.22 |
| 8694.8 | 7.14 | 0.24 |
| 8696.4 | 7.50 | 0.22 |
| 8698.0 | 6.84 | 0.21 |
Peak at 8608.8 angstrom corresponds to [N II]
